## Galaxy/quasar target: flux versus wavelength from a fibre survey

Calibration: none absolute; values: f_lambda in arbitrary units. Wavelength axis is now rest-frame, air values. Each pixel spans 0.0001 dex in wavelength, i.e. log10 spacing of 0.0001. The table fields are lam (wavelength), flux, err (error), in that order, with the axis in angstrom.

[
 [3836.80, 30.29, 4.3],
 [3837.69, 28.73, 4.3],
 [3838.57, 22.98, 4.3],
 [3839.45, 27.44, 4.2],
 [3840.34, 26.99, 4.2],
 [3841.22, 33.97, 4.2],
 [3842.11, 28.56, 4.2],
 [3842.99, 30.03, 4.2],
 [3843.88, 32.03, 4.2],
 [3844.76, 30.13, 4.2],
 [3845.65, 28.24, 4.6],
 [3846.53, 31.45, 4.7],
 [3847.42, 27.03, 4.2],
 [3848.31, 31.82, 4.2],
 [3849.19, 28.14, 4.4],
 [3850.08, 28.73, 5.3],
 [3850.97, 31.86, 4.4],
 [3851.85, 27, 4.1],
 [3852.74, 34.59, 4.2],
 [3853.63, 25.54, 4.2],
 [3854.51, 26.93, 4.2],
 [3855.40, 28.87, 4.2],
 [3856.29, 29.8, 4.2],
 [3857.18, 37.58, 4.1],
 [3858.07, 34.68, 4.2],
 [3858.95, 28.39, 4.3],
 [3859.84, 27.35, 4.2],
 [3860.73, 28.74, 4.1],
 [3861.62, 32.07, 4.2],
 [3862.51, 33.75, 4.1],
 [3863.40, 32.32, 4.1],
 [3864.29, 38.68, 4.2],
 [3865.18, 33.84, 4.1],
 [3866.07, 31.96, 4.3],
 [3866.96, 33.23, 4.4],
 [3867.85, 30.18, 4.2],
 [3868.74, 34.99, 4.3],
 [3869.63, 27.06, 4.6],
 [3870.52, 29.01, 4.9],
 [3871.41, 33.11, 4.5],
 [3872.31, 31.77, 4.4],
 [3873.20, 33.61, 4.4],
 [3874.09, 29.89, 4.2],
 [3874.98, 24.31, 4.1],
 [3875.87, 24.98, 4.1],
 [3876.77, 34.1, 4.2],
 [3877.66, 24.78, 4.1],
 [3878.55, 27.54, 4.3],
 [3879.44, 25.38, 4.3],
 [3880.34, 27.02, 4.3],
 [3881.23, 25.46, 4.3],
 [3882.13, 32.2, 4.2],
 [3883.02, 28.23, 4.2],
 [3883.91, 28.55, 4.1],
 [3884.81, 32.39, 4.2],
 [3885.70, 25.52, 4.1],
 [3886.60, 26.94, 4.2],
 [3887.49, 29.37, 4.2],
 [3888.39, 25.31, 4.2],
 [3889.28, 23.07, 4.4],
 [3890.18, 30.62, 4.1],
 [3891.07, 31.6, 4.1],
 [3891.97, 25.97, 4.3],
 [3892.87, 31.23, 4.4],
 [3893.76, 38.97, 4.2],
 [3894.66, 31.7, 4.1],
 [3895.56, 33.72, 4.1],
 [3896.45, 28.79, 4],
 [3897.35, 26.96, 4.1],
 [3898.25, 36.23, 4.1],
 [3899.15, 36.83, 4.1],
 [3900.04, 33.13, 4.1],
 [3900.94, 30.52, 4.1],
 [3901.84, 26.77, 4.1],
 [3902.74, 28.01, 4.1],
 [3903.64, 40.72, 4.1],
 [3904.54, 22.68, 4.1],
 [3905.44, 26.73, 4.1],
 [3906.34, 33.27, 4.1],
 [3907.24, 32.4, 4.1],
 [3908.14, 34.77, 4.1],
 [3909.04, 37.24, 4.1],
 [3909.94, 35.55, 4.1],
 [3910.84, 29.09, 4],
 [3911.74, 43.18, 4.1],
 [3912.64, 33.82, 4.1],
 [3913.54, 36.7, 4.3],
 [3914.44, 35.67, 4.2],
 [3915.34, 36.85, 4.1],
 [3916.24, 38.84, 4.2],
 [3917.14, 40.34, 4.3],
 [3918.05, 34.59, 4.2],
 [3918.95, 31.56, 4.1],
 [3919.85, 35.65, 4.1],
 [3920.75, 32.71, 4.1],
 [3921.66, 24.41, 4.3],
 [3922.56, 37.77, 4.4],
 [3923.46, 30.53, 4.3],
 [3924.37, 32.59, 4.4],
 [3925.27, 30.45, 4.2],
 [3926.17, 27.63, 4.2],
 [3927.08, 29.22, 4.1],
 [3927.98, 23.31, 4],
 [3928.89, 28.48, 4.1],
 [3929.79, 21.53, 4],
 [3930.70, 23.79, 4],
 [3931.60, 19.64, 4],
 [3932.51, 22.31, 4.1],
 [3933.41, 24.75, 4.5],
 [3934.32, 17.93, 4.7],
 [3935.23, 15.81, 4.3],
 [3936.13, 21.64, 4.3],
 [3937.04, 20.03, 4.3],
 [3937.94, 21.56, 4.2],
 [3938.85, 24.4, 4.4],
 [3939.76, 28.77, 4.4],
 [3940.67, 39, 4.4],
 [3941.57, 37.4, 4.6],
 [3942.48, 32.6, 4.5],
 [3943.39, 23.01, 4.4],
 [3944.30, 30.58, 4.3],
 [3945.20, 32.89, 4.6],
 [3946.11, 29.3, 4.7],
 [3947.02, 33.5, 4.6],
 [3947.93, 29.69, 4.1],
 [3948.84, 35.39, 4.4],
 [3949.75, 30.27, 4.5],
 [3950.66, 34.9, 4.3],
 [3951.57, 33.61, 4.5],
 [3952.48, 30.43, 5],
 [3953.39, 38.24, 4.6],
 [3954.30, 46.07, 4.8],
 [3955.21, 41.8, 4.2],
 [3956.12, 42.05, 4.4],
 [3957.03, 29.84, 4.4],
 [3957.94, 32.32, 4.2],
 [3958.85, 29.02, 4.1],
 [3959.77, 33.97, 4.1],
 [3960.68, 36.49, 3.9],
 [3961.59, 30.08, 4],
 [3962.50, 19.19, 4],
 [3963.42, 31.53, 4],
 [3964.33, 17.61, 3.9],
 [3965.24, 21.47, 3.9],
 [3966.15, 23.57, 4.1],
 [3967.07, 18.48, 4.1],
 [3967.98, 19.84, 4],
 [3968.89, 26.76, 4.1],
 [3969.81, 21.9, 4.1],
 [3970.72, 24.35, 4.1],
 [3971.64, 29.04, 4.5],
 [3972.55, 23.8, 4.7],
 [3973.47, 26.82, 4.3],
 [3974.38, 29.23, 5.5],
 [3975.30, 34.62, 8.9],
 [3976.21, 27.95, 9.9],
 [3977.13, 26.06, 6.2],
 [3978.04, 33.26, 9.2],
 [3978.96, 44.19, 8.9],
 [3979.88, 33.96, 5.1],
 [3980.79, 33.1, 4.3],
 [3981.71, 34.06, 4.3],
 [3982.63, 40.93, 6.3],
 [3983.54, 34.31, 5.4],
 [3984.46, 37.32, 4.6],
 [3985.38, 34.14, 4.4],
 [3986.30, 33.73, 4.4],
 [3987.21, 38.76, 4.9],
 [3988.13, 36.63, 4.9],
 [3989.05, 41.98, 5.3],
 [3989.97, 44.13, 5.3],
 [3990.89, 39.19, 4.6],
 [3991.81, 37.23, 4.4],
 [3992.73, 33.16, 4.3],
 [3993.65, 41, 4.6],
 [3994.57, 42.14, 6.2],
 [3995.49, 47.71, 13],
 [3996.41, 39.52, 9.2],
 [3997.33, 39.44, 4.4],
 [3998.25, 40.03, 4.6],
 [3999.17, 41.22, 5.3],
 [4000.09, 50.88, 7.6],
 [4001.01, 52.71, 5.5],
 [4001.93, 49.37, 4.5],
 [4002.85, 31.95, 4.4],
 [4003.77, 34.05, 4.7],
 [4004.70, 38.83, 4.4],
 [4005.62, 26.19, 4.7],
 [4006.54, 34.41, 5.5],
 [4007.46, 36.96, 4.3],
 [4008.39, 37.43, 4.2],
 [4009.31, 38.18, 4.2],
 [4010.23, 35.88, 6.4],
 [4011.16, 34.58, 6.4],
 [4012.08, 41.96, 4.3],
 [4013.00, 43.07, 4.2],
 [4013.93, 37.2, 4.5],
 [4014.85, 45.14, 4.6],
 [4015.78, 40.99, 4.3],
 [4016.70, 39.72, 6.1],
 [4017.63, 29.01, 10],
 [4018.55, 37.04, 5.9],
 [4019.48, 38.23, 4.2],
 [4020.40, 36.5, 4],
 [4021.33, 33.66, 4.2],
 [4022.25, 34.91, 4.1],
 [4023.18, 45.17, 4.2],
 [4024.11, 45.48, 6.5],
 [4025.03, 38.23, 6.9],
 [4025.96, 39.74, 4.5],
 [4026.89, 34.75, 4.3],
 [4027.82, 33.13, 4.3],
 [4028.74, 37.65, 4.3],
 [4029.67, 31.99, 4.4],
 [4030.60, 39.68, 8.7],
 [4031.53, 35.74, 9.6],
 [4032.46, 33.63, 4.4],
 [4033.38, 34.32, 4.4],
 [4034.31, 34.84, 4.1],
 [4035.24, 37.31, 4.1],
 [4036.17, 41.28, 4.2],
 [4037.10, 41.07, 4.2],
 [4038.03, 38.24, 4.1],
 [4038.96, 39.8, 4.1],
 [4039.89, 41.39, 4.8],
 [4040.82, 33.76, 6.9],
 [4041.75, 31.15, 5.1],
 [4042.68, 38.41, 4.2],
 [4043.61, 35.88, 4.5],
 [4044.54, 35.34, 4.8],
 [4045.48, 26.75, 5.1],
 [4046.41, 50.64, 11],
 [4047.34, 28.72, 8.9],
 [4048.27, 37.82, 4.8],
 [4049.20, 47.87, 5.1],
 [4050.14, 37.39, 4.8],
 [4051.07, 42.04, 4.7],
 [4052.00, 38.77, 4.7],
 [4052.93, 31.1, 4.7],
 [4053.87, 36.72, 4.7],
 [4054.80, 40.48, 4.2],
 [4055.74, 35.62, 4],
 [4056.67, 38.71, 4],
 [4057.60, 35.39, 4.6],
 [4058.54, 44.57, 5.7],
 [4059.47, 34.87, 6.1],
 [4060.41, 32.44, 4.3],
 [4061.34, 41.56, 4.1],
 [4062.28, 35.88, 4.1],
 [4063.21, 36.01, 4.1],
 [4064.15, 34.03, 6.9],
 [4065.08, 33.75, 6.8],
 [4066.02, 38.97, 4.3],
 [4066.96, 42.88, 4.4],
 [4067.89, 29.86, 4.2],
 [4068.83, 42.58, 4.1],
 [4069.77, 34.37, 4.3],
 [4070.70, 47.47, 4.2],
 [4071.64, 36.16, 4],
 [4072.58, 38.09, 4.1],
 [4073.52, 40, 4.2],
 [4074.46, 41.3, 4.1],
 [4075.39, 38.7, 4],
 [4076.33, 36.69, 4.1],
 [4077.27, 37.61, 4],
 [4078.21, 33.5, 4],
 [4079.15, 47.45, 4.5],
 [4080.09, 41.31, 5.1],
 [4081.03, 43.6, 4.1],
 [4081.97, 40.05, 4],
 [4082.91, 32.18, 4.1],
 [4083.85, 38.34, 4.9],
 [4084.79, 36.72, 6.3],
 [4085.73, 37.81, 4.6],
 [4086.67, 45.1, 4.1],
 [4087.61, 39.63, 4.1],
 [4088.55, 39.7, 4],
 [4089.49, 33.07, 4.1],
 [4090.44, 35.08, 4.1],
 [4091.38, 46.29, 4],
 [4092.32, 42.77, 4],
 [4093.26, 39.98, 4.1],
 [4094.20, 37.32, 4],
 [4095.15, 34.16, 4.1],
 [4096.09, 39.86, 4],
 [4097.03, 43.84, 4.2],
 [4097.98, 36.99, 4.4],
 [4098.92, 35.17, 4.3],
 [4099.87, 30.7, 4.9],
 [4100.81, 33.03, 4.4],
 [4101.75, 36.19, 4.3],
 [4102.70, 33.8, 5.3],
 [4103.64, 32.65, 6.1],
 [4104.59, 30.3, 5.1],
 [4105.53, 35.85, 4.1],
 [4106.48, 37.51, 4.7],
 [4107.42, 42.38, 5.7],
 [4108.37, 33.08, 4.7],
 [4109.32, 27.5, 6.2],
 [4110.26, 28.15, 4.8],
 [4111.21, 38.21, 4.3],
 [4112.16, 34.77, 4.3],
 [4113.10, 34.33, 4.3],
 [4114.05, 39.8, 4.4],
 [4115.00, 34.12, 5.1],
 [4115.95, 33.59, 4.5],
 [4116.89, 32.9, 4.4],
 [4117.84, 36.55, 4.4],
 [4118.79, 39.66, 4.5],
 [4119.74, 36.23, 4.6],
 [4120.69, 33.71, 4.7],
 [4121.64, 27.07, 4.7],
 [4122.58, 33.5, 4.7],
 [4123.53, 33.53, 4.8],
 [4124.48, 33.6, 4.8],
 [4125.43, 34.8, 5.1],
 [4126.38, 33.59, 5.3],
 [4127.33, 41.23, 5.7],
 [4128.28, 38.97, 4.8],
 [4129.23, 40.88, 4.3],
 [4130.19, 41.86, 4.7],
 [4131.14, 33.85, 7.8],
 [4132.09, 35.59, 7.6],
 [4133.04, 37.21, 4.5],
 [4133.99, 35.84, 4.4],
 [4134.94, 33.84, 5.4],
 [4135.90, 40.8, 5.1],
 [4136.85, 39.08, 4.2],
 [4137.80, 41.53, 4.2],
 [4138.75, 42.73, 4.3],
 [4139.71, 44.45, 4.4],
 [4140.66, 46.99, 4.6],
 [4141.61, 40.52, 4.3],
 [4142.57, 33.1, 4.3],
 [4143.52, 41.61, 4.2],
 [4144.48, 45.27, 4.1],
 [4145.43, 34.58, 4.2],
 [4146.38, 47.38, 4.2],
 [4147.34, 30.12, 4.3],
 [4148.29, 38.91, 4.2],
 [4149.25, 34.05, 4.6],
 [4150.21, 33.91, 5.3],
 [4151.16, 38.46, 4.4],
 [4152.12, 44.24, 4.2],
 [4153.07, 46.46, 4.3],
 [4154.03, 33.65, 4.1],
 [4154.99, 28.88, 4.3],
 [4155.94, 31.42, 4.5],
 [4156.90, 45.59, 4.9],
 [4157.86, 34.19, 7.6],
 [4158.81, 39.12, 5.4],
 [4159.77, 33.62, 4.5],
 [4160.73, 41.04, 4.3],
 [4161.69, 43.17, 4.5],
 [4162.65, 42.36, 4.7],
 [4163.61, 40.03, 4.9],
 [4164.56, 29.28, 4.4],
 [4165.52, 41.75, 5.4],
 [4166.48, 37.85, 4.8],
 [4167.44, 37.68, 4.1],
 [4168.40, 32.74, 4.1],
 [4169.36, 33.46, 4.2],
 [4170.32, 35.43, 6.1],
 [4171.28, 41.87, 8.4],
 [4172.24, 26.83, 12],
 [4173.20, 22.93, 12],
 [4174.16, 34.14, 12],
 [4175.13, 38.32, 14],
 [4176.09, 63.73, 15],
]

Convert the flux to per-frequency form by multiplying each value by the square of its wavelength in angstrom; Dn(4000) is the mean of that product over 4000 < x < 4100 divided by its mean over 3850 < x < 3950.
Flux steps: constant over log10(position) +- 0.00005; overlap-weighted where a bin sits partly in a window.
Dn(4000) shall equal 1.4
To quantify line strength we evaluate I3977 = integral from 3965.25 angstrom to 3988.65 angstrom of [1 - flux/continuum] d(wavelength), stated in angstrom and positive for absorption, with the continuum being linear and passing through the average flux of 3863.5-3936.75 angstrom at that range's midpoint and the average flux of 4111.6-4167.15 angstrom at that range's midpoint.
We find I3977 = 1.5 angstrom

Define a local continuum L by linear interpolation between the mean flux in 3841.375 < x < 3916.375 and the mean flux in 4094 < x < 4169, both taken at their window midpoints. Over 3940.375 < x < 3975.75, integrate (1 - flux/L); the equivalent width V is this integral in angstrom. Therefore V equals 2.7 angstrom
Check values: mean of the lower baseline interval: 30.9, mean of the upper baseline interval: 36.9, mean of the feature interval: 30.2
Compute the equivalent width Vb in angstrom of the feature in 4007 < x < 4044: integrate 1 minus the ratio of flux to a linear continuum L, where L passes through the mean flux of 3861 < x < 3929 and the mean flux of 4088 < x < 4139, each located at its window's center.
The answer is -3.6 angstrom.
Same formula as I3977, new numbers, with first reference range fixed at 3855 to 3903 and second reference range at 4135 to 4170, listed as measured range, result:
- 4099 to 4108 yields 0.6 angstrom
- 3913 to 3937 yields 2.1 angstrom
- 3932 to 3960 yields 1.7 angstrom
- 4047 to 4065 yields -0.9 angstrom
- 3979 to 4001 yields -3.7 angstrom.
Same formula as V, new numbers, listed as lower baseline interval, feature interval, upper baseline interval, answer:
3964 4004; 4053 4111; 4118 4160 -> -1.55 angstrom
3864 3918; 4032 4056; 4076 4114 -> -1.13 angstrom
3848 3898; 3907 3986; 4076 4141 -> 4.12 angstrom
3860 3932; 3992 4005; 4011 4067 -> -2.13 angstrom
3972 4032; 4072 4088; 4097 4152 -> -1.06 angstrom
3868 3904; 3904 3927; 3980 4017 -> -0.79 angstrom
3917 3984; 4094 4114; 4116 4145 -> 0.73 angstrom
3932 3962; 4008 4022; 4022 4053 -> -0.80 angstrom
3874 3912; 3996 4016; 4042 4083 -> -2.31 angstrom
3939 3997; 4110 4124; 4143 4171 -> 0.86 angstrom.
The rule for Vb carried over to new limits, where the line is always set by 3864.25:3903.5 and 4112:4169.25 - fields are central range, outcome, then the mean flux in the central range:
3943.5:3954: -0.18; 32.5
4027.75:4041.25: -1.03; 37.1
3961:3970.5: 2.68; 23.3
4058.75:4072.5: -0.80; 37.4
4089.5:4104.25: -0.33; 37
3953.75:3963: -0.55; 34.1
